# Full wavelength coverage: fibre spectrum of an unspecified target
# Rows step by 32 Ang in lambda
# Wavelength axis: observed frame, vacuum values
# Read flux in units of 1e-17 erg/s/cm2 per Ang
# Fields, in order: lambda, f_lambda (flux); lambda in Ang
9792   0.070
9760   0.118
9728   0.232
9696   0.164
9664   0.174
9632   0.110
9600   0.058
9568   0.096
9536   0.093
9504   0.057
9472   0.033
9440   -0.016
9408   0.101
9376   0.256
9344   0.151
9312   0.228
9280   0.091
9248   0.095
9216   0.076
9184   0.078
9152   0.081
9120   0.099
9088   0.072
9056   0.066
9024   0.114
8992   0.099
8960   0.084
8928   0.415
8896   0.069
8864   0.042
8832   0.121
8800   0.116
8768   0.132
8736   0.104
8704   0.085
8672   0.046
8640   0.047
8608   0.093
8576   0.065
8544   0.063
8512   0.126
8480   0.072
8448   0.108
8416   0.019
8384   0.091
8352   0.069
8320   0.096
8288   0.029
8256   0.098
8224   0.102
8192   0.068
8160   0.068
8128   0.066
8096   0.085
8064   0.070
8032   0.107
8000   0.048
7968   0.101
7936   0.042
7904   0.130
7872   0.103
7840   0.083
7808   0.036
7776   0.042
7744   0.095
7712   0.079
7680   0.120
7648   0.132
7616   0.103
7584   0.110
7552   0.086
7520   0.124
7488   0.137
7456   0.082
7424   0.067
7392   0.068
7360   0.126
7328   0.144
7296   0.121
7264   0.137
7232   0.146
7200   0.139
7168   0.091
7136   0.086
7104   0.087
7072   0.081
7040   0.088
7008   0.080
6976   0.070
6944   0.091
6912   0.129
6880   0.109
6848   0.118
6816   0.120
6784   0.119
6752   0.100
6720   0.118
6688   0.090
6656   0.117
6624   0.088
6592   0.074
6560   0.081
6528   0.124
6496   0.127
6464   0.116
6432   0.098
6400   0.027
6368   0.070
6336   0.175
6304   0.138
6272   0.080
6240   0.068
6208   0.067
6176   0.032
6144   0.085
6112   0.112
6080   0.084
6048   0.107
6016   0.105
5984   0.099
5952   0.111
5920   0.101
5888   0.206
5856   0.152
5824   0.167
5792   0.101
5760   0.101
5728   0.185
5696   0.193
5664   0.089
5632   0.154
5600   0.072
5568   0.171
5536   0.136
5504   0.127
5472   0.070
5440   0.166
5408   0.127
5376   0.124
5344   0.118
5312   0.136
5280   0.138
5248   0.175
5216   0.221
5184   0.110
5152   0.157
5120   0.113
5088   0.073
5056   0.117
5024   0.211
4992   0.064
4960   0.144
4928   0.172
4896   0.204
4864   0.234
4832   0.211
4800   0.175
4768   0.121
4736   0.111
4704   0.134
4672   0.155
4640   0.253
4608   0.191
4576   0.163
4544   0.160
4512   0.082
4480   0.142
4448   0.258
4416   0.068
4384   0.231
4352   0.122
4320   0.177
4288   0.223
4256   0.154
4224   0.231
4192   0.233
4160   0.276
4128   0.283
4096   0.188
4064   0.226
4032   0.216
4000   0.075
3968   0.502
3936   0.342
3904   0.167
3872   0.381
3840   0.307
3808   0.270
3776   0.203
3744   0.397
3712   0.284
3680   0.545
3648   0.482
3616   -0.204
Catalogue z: 1.395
